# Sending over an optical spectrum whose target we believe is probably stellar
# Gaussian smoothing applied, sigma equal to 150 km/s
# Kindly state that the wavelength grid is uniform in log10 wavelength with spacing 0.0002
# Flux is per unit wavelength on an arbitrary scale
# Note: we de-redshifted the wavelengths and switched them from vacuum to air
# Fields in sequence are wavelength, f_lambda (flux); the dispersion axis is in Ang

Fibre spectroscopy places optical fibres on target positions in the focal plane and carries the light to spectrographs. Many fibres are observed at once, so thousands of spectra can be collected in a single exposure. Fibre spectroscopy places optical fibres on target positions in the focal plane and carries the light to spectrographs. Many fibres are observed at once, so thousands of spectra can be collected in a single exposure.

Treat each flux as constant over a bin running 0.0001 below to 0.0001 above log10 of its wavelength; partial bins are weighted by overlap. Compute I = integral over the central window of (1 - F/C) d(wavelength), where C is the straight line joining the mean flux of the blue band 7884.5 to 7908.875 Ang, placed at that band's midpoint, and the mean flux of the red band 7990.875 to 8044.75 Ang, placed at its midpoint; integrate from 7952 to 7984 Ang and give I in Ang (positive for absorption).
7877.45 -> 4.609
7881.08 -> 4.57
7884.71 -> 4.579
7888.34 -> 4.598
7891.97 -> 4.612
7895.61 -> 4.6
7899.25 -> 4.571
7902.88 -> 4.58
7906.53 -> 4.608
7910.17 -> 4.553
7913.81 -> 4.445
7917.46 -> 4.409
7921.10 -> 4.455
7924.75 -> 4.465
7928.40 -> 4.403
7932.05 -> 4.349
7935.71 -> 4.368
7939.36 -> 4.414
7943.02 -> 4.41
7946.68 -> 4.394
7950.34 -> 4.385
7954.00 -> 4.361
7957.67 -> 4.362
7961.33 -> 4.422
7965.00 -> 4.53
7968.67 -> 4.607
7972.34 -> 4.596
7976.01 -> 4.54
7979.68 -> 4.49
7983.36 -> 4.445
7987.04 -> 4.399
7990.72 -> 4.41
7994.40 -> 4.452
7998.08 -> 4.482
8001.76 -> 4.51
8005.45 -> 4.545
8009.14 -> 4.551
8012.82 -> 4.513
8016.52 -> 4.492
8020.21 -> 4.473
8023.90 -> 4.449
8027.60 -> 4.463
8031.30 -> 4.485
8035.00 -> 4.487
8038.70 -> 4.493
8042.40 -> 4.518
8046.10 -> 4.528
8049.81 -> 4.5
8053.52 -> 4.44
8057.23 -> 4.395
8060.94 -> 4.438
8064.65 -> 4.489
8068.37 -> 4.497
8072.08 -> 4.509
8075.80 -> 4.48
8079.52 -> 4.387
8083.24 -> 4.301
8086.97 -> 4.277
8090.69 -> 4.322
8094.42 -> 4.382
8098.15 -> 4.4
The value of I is 0.3 Ang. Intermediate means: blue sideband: 4.59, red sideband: 4.49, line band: 4.48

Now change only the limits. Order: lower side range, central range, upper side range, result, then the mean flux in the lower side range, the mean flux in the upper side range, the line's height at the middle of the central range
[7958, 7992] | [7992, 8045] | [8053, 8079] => -0.21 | 4.49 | 4.46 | 4.48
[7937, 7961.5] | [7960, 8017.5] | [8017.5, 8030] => -0.91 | 4.39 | 4.46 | 4.43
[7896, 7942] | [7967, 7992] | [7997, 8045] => -0.07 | 4.47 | 4.5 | 4.49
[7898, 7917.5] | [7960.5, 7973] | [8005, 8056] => -0.07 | 4.54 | 4.49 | 4.52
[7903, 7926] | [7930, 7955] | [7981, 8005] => 0.54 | 4.5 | 4.46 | 4.48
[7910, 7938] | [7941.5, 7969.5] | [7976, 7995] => 0.05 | 4.42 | 4.45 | 4.44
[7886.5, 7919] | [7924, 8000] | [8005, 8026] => 1.41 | 4.55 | 4.5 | 4.53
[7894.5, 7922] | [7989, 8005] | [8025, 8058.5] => 0.09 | 4.53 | 4.48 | 4.5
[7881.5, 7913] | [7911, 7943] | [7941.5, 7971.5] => 0.66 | 4.58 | 4.44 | 4.51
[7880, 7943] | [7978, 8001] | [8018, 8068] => 0.19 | 4.5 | 4.47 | 4.49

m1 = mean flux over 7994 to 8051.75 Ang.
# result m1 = 4.5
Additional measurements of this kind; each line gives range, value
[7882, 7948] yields 4.49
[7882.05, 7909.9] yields 4.59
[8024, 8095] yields 4.44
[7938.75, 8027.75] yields 4.47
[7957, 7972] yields 4.5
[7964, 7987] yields 4.52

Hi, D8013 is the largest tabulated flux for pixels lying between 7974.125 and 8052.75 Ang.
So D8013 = 4.551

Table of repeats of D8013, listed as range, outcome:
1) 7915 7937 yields 4.465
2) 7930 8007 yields 4.607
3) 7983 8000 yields 4.482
